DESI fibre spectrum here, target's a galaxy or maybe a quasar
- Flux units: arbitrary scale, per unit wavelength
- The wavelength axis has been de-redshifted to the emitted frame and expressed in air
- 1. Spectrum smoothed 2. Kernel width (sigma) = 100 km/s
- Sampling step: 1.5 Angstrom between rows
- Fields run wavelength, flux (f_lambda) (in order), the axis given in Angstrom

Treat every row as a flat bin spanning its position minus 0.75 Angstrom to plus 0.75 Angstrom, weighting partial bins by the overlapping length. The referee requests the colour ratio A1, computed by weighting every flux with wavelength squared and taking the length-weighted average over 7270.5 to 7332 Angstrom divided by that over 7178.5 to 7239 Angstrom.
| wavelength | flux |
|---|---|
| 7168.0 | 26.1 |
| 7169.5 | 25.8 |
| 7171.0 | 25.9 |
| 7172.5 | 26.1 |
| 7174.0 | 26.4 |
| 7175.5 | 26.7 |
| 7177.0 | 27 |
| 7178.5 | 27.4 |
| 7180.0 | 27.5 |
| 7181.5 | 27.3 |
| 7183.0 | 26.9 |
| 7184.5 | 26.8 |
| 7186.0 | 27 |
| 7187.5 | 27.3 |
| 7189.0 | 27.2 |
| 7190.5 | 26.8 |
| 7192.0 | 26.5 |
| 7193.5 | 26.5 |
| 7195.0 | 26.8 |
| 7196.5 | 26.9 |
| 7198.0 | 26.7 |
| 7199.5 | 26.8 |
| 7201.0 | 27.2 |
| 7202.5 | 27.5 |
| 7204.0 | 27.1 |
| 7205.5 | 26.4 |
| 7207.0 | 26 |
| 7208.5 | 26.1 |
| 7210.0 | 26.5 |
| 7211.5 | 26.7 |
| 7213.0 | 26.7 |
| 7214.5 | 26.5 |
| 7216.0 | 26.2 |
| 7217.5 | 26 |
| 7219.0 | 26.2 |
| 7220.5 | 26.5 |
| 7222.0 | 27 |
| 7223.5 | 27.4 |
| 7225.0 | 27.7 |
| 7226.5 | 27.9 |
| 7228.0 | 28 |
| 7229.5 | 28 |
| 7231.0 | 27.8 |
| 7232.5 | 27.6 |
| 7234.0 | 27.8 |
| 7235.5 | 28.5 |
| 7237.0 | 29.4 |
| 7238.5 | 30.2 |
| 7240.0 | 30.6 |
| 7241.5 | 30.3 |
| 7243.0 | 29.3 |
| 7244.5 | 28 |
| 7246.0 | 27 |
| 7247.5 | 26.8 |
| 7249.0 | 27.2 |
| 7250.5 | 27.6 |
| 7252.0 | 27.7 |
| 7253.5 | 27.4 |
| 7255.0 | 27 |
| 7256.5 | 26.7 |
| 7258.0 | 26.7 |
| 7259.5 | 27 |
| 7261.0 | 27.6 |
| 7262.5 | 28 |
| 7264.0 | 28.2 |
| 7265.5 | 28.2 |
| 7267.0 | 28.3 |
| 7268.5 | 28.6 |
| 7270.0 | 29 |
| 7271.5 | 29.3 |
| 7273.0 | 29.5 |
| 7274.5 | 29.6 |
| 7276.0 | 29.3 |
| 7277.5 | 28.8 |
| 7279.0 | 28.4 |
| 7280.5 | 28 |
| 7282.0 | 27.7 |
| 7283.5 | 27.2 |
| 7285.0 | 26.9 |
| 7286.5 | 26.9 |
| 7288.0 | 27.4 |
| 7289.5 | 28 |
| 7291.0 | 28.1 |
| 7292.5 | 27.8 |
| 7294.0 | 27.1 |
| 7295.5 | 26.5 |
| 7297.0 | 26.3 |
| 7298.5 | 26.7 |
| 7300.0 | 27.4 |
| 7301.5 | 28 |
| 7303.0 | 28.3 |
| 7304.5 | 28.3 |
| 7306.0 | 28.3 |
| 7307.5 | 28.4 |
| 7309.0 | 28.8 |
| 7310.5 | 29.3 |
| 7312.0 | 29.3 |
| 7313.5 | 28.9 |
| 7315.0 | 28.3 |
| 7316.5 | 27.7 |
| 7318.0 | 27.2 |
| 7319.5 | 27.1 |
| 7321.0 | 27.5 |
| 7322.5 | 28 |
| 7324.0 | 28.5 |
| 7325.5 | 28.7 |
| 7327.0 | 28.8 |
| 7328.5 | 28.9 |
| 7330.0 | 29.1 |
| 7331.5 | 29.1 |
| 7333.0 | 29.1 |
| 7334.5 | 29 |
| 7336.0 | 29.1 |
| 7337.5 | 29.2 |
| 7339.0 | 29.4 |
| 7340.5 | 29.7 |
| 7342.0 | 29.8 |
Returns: 1.1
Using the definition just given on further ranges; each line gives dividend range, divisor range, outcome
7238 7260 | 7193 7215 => 1.06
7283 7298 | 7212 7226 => 1.04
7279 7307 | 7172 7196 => 1.05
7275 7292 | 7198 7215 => 1.07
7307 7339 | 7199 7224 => 1.11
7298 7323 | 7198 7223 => 1.09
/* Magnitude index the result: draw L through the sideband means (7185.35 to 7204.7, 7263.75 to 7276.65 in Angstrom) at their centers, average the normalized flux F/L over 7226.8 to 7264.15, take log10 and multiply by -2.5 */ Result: 0.010 mag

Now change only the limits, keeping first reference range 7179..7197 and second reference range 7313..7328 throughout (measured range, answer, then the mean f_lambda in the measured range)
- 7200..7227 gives 0.017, 26.7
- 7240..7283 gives -0.022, 28.2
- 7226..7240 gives -0.044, 28.5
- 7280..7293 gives 0.010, 27.5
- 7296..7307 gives 0.012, 27.6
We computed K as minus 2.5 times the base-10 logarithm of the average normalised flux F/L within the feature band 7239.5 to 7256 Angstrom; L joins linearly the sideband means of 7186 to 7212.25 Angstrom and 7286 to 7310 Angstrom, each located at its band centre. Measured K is -0.03 mag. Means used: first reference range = 26.8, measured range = 28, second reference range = 27.7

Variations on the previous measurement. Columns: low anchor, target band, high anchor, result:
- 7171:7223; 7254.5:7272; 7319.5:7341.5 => 0.00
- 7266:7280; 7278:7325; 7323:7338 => 0.04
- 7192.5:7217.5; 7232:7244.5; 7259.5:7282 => -0.06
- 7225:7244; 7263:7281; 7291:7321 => -0.02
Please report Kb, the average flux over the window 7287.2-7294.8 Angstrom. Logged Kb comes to 27.7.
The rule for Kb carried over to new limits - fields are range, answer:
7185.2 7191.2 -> 27.1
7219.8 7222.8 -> 26.8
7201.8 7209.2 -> 26.6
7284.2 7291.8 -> 27.5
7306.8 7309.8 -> 28.6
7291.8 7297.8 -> 26.9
